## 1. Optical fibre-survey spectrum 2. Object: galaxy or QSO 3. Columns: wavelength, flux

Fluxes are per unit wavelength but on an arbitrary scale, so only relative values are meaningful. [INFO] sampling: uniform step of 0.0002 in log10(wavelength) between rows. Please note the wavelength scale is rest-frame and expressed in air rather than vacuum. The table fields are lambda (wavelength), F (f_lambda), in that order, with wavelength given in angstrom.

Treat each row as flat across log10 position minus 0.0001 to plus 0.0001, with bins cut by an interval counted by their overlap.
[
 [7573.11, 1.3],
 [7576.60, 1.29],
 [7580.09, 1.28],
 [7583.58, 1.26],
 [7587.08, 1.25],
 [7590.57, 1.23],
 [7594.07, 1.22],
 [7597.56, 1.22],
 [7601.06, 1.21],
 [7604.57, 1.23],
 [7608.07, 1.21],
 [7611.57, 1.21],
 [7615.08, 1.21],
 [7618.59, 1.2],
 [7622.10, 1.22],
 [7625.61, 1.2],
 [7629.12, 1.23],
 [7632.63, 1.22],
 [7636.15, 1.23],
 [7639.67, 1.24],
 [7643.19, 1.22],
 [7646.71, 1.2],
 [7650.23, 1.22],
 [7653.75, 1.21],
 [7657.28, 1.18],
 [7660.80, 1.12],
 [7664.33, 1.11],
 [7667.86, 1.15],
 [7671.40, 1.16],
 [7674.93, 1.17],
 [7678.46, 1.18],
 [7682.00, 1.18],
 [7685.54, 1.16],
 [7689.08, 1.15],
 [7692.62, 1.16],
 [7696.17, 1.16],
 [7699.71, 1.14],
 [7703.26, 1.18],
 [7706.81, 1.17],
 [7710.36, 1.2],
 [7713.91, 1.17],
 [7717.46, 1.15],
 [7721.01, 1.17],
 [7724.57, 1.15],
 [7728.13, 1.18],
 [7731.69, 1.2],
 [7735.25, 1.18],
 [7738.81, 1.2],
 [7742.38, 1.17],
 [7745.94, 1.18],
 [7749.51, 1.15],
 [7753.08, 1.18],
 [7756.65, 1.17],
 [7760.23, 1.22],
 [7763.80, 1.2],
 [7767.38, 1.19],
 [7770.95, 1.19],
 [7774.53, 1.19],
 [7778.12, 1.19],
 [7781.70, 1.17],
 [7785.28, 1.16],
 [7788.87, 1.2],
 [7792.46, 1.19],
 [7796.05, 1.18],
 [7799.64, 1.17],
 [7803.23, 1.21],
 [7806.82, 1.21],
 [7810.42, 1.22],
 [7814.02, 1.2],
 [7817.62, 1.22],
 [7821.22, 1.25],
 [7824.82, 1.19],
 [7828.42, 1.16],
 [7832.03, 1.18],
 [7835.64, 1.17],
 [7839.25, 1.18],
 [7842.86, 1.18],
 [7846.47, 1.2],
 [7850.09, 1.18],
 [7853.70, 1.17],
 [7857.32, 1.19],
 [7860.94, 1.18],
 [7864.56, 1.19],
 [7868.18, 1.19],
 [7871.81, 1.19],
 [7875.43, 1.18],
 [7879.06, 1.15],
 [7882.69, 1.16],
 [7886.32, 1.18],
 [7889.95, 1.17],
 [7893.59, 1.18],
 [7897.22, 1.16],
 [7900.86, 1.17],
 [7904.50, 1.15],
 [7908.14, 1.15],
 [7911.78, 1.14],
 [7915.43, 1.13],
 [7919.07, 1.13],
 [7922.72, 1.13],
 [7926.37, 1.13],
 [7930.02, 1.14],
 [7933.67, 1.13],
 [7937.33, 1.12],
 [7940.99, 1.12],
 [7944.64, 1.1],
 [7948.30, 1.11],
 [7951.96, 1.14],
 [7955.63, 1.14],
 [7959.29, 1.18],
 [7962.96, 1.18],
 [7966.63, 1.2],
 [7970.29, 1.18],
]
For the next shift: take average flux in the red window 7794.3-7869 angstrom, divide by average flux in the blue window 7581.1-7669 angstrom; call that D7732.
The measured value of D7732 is 0.99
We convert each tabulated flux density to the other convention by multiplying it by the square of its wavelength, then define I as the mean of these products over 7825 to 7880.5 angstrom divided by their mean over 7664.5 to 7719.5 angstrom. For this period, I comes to 1.06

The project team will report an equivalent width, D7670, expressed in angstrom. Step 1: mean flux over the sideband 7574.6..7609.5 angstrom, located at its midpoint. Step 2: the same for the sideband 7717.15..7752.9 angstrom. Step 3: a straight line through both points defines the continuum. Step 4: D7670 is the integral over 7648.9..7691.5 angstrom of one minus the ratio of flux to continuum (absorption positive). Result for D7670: 1.4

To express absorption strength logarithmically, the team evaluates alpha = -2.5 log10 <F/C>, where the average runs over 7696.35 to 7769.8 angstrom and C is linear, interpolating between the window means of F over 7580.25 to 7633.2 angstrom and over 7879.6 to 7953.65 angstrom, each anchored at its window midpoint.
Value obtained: 0.01 mag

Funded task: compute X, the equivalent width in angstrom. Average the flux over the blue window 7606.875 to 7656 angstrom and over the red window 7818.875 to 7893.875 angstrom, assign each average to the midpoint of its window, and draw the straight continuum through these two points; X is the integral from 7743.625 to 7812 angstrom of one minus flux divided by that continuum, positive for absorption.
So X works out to 0.3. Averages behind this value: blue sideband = 1.22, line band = 1.19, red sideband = 1.18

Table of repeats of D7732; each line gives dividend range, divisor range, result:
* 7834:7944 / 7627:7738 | 0.98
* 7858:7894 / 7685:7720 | 1.01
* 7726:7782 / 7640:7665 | 1.00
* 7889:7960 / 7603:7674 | 0.95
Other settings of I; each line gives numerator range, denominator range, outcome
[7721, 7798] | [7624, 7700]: 1.03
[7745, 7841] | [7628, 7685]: 1.04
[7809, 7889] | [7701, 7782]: 1.03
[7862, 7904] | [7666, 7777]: 1.04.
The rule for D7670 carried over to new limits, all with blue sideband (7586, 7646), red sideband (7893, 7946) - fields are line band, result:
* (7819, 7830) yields -0.36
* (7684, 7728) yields 1.17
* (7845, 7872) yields -0.73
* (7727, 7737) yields 0.01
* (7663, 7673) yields 0.54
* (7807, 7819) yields -0.47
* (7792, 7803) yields -0.11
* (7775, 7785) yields -0.02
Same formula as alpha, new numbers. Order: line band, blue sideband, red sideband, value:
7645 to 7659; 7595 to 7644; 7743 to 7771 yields 0.01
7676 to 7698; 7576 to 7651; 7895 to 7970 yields 0.04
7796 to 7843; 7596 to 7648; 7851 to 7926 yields -0.02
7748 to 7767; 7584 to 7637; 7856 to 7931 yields 0.00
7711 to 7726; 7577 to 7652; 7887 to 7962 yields 0.03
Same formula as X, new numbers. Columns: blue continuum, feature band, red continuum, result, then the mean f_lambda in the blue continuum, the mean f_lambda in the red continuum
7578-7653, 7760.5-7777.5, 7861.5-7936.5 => -0.1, 1.22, 1.16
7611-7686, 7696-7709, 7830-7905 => 0.3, 1.19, 1.18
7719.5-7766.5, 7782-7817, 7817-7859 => -0.2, 1.18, 1.19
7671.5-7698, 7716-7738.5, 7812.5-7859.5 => 0.0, 1.17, 1.19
